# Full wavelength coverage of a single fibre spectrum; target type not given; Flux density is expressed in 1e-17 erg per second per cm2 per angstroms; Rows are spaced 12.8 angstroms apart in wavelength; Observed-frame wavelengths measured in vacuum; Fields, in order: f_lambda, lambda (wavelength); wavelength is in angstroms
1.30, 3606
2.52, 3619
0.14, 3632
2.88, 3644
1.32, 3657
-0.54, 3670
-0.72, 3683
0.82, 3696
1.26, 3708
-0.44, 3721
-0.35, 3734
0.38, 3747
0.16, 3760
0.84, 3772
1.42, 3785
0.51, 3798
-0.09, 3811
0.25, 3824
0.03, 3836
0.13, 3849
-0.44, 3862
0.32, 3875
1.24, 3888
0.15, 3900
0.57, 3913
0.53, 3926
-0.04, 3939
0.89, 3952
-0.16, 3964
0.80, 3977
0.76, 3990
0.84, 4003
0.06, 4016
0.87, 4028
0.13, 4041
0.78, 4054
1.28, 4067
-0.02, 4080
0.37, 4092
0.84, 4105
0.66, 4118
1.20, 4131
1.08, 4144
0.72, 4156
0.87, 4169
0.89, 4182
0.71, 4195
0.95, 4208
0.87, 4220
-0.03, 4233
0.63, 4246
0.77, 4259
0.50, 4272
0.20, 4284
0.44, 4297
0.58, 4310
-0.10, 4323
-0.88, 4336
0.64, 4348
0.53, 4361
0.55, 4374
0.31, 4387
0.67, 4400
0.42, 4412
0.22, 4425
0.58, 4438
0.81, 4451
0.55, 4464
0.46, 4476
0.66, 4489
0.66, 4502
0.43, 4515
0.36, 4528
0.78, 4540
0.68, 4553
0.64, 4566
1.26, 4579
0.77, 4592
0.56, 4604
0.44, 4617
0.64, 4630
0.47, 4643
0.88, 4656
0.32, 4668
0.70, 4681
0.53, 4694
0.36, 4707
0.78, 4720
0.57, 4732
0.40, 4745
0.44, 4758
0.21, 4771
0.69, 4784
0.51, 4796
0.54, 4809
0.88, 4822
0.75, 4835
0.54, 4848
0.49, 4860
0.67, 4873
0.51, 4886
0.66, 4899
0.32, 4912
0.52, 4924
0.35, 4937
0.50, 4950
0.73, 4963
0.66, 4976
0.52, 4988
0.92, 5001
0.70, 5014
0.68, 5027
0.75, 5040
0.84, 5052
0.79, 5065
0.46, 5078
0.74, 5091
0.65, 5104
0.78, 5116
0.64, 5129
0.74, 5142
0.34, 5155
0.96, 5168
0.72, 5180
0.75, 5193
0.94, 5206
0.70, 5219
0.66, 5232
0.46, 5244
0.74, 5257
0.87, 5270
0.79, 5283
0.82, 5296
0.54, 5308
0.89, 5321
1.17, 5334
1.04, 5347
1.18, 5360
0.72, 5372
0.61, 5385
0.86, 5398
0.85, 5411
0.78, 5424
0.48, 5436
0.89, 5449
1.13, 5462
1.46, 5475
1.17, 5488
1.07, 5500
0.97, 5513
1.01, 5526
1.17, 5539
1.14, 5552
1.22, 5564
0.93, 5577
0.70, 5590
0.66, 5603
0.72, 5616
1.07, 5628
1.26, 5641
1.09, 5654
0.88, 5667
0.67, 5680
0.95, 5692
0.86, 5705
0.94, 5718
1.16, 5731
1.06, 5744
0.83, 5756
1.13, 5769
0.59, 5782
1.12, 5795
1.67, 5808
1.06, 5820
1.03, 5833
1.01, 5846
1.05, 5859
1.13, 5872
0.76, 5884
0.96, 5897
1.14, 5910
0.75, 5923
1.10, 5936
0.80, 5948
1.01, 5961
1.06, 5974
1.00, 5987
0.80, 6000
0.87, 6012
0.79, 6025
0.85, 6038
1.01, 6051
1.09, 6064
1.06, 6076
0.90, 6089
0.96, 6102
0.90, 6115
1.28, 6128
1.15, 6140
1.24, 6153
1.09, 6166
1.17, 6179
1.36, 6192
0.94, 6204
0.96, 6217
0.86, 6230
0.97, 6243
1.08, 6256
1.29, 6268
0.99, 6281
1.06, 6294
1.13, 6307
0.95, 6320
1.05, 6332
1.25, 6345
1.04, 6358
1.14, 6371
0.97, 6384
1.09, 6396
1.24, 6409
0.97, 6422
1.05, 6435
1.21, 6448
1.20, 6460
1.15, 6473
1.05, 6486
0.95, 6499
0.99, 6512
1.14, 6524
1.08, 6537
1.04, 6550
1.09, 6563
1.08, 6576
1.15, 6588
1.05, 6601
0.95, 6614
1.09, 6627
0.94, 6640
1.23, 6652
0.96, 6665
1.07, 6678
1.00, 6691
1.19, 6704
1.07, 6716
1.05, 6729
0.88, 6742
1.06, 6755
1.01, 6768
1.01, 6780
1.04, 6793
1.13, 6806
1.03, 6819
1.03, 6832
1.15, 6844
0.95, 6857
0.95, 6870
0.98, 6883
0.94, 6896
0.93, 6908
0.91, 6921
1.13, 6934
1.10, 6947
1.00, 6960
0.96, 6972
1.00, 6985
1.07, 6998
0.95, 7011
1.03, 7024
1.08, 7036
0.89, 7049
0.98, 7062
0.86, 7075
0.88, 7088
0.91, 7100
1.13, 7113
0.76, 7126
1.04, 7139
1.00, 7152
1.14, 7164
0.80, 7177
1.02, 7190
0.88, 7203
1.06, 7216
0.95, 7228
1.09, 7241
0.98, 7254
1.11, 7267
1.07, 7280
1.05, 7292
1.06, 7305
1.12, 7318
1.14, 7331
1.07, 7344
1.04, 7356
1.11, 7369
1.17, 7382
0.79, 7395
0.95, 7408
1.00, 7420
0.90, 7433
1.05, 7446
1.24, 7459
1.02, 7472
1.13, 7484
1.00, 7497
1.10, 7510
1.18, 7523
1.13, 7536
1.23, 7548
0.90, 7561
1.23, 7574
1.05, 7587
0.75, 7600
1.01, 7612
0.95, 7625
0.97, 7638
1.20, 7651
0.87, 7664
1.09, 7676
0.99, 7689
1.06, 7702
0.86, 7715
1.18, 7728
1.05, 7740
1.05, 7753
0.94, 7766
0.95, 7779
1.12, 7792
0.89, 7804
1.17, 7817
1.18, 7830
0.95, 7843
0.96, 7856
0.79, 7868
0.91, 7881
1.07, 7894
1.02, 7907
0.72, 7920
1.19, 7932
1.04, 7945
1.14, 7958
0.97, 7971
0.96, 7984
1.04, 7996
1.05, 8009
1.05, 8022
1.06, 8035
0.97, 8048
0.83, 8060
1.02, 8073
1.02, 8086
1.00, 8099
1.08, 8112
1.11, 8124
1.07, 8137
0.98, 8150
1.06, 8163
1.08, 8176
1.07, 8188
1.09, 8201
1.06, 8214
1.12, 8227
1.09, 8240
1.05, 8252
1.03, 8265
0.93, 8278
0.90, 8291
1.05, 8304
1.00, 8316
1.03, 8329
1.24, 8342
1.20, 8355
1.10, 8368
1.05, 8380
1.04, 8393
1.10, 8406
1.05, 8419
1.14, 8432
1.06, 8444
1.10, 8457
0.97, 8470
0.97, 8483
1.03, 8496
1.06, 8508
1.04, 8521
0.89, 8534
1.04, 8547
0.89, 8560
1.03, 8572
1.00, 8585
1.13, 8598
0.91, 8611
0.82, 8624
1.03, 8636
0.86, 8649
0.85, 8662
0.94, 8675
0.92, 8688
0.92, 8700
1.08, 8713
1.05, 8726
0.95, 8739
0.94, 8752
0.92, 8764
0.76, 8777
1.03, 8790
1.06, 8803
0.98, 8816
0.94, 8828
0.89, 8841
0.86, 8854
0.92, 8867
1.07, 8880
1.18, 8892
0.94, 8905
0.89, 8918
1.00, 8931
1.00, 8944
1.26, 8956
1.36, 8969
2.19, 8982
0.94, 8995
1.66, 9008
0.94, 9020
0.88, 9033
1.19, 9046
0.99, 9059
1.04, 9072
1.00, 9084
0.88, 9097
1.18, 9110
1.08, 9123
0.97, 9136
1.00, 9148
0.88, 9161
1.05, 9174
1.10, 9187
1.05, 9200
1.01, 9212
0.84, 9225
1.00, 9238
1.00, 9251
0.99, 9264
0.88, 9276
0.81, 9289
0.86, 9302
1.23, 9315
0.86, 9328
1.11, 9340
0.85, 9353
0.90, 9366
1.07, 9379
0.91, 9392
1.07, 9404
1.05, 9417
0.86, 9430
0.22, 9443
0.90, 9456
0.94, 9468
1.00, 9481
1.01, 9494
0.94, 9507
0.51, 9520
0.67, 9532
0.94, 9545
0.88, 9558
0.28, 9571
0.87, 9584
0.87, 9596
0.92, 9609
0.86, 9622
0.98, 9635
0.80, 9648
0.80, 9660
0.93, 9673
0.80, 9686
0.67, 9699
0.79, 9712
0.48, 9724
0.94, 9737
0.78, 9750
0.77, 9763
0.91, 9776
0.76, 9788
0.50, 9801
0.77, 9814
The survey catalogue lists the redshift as 0.367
